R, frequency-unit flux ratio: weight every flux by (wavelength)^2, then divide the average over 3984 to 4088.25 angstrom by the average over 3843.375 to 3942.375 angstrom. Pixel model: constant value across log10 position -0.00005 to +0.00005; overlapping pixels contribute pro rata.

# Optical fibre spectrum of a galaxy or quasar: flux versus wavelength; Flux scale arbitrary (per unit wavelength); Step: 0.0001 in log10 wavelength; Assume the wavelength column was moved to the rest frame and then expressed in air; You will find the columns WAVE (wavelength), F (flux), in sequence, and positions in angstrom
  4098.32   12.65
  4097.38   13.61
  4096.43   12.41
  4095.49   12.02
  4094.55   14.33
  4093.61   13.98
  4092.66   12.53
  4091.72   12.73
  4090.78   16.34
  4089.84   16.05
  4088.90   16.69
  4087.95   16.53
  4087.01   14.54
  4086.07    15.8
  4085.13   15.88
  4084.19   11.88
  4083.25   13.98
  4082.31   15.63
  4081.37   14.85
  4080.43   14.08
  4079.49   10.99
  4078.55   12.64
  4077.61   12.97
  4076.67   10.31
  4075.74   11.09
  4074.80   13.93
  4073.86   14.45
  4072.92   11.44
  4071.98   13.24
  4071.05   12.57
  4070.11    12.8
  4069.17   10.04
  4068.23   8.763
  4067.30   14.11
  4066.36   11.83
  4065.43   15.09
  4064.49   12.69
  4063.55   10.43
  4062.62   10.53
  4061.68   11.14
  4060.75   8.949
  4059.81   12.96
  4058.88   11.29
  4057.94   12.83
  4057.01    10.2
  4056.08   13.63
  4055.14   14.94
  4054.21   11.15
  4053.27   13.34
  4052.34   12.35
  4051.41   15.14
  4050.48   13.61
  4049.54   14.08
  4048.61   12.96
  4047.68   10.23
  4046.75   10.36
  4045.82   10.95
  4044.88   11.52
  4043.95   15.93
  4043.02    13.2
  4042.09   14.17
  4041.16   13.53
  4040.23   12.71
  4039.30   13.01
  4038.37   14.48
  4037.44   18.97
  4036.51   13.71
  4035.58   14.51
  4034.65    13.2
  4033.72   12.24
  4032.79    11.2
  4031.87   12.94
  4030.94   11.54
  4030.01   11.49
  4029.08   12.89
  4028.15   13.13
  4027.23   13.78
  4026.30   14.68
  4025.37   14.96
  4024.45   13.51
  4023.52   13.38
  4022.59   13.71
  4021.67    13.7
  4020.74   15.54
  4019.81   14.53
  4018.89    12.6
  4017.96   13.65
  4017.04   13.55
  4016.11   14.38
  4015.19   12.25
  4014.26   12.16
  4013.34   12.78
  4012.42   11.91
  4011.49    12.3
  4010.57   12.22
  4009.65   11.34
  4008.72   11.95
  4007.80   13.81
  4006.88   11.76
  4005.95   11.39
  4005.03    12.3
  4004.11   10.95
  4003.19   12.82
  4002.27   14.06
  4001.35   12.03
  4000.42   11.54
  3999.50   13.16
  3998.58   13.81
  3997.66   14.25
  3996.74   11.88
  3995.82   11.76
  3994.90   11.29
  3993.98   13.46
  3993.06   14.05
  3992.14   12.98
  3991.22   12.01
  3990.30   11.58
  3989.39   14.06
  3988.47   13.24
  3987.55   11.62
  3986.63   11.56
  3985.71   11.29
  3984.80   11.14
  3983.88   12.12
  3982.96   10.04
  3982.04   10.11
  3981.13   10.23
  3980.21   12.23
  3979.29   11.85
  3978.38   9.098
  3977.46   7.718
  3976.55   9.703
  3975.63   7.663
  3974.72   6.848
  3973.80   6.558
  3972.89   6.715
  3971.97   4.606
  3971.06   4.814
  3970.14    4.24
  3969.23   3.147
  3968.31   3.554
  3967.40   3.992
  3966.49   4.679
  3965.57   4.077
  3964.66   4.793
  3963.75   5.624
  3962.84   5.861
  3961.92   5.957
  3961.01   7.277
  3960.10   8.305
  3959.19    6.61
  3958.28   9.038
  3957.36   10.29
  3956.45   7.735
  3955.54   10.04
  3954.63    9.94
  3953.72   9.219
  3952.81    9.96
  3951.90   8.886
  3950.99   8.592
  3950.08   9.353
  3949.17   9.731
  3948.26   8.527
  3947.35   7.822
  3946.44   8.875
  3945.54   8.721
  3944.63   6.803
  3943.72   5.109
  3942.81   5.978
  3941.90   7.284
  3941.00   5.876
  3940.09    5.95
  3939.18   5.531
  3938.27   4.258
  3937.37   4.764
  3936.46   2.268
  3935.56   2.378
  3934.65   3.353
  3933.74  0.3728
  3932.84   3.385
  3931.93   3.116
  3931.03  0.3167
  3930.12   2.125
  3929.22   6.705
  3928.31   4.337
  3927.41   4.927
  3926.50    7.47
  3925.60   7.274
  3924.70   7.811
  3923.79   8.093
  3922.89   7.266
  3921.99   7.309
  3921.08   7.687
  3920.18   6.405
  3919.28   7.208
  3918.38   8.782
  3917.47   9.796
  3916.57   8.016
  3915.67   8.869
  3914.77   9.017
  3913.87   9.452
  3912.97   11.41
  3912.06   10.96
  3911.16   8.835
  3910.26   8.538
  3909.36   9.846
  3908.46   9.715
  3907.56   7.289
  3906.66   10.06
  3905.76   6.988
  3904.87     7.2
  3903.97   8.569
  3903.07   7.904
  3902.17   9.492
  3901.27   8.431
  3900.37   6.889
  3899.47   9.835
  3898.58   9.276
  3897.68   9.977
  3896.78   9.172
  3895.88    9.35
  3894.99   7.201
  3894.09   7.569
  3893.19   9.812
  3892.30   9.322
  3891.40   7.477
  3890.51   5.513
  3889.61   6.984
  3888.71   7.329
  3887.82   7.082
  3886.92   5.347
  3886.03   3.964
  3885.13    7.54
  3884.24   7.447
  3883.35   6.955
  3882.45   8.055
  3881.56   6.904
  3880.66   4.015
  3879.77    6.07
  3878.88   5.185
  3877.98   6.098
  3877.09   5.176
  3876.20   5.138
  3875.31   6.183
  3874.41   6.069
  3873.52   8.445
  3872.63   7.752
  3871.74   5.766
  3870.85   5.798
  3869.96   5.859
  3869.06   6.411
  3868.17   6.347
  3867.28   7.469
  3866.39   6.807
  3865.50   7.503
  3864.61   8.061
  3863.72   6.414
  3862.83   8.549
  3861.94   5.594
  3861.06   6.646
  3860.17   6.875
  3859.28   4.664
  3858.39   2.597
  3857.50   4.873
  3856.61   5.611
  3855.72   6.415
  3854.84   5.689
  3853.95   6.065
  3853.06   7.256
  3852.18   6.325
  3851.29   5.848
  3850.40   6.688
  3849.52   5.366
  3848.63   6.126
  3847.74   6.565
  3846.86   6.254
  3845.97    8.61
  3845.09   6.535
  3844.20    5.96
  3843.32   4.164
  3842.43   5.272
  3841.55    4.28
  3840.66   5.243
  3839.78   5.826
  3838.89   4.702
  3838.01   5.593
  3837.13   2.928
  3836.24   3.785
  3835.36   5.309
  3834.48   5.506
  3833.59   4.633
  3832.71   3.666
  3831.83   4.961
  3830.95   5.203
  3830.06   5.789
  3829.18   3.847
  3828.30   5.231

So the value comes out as 2.05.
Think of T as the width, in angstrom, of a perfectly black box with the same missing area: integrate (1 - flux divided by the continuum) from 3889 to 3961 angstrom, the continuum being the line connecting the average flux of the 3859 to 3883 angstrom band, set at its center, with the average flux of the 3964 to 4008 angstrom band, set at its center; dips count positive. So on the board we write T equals 5.1 angstrom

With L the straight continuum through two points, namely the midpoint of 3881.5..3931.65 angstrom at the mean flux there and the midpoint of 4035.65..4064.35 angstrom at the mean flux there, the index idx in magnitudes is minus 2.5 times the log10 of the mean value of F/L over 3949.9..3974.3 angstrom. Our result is 0.38 mag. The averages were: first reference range 7.72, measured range 6.78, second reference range 12.8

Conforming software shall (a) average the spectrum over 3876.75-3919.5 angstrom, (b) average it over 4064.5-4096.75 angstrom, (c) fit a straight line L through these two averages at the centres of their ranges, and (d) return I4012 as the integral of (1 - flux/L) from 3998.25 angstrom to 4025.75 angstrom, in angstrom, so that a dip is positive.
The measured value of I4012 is -3.7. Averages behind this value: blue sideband 7.97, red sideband 13.4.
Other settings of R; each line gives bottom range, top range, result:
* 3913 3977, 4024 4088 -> 2.09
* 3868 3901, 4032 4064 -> 1.97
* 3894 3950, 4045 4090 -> 1.93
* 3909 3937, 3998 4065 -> 2.08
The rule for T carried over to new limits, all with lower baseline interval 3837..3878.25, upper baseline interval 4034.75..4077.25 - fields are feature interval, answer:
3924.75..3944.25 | 9.33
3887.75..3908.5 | -2.35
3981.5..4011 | -4.32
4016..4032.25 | -2.73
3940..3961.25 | 2.23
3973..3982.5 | 0.91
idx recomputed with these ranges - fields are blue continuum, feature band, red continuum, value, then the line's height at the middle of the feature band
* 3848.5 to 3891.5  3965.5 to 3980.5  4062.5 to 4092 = 0.44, 9.78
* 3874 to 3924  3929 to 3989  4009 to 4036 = 0.42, 10.4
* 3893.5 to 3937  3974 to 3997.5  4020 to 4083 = -0.10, 10.2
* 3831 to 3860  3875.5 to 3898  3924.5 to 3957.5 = -0.20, 5.81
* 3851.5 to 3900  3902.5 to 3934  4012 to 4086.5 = 0.13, 8.29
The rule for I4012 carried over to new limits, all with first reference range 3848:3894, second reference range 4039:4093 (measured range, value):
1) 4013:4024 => -2.1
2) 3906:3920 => -2.3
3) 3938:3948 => 2.5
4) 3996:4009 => -2.1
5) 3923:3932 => 3.2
